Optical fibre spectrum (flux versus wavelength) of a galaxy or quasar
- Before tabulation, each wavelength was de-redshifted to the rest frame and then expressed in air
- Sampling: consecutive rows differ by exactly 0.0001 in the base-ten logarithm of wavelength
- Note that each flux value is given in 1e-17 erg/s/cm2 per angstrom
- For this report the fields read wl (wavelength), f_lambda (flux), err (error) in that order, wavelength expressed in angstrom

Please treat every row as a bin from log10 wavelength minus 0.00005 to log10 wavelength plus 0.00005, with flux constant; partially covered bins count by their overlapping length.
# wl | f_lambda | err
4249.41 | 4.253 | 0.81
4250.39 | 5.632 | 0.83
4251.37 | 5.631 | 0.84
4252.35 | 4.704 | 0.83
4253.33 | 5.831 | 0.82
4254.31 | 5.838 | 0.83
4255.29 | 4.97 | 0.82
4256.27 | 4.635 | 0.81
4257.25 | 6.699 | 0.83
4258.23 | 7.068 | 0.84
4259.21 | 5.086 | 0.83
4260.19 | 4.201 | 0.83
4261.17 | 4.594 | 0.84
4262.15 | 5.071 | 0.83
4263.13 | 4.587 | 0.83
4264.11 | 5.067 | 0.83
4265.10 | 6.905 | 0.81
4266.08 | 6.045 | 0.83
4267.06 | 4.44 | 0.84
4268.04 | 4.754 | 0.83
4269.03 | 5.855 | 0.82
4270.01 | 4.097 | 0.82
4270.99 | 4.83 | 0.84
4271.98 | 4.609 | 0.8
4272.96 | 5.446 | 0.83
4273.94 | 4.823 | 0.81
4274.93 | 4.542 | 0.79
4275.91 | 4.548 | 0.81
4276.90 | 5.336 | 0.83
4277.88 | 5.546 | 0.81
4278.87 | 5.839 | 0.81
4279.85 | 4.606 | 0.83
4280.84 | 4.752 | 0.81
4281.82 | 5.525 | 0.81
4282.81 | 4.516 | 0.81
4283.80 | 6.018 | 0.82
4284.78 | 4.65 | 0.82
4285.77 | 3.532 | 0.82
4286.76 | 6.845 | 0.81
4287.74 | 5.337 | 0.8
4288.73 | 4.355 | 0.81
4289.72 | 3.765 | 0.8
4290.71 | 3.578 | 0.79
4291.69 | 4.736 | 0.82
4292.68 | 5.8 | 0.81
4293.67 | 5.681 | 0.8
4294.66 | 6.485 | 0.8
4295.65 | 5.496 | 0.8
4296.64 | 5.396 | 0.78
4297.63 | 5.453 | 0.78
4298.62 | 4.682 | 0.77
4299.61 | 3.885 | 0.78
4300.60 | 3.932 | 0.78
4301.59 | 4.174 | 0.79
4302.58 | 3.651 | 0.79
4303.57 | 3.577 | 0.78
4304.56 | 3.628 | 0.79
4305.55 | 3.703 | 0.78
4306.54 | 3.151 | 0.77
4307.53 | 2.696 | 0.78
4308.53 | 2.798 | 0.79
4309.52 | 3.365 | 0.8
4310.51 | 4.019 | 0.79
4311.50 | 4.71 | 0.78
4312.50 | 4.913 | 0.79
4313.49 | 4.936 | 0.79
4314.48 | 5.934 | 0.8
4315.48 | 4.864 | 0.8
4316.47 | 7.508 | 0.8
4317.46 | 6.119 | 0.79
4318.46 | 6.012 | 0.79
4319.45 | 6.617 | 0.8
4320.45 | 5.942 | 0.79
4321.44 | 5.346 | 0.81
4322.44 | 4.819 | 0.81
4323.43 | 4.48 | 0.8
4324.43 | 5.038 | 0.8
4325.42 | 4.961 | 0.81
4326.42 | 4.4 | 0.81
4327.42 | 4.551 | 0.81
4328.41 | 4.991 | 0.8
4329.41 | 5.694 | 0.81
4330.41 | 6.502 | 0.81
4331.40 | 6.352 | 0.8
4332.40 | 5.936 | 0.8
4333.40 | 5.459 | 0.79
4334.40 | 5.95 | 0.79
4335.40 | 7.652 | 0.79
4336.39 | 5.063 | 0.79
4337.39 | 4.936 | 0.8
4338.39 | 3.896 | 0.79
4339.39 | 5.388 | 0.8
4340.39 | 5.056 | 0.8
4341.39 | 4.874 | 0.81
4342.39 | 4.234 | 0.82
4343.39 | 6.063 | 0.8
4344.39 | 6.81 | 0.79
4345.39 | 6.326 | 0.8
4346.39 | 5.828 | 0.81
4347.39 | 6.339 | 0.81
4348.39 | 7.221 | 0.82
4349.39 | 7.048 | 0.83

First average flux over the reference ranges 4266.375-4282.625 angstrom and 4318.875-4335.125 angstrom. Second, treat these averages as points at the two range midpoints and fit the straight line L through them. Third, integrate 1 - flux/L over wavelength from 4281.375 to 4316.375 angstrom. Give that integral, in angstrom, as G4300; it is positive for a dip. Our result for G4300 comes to 4.1 angstrom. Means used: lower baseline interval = 4.98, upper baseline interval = 5.47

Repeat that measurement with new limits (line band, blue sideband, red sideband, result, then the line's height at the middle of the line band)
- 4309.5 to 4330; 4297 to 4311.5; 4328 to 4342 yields -2.56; 4.69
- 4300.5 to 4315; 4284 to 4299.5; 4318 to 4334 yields 3.57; 5.23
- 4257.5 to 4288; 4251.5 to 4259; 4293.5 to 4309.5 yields -0.26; 5.11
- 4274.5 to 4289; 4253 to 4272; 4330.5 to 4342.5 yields 0.67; 5.32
